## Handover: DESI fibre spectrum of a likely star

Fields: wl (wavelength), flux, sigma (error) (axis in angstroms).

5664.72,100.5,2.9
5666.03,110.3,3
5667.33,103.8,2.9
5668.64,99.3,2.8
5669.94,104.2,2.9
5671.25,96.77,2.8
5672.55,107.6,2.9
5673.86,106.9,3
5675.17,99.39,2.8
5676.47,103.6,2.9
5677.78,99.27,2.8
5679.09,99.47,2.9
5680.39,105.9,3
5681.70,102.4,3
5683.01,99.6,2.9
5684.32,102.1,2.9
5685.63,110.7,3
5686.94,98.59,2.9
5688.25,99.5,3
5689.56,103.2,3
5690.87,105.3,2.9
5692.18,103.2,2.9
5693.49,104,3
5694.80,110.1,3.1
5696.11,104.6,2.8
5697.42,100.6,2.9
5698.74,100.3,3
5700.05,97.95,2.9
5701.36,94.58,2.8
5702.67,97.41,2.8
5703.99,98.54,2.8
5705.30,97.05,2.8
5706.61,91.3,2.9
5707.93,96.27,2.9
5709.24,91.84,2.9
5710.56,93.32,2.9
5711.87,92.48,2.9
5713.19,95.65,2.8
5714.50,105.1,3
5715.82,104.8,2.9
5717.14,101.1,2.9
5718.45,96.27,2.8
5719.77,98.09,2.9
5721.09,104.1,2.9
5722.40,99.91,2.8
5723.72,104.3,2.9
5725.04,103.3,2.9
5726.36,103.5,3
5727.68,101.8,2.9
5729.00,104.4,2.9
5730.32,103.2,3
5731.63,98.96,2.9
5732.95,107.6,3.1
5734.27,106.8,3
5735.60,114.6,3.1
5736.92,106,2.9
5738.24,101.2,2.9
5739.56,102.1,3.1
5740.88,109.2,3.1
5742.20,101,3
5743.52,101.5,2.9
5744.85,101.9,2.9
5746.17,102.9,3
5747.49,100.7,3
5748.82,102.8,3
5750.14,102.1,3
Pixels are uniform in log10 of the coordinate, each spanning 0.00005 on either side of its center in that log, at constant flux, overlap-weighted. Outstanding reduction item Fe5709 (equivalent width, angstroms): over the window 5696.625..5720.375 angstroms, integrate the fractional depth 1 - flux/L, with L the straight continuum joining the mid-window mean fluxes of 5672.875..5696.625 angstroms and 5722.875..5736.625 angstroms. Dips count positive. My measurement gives 1.5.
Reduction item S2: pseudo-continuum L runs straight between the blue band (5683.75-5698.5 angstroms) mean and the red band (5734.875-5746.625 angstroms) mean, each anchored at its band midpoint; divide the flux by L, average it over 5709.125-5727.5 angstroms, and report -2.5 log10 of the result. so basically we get 0.05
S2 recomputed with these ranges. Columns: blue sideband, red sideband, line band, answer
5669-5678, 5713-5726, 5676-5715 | 0.02 mag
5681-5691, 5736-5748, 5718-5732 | 0.01 mag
